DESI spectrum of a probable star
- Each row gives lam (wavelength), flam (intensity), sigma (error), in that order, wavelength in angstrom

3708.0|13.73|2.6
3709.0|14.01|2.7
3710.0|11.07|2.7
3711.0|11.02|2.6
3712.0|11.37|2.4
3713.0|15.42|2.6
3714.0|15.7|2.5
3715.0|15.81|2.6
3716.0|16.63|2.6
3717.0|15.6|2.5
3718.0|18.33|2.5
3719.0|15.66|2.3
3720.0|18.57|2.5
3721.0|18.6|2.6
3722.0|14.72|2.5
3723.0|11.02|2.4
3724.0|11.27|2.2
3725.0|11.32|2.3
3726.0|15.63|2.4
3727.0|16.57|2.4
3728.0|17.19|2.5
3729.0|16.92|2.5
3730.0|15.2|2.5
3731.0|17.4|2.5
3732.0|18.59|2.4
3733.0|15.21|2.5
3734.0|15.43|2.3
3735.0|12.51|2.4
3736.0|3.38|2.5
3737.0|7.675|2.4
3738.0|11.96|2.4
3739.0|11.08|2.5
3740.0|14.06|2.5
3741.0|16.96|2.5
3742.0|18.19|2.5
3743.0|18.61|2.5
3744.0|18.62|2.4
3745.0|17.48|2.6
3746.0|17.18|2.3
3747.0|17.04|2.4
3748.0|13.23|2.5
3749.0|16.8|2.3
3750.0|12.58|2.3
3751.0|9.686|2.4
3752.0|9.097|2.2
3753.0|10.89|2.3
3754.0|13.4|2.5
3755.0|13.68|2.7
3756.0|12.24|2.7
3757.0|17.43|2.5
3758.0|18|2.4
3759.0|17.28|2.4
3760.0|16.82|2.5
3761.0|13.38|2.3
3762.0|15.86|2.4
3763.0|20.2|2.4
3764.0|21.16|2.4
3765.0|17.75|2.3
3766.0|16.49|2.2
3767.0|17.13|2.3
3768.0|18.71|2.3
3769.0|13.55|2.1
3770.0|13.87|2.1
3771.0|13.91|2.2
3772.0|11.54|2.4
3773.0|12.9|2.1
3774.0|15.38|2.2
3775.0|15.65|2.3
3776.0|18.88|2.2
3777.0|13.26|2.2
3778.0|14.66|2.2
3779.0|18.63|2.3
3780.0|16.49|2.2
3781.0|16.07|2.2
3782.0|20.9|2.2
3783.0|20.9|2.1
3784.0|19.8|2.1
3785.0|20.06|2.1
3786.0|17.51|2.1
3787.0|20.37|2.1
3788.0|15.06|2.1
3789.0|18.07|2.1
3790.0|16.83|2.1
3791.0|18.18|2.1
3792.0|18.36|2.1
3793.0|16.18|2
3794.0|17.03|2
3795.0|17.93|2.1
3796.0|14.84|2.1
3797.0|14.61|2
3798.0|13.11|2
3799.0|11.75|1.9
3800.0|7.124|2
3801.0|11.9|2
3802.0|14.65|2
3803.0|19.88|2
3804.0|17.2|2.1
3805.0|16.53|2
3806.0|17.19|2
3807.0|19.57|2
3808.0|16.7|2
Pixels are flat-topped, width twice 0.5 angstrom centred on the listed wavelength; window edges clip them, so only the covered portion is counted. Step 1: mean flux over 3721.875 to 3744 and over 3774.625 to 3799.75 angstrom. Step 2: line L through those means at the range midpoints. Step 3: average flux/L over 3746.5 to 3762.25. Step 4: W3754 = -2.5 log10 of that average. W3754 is 0.082 mag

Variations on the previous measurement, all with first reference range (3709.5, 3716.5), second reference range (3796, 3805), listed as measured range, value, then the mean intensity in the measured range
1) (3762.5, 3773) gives -0.17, 16.3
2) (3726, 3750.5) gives -0.08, 15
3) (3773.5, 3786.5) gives -0.25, 17.6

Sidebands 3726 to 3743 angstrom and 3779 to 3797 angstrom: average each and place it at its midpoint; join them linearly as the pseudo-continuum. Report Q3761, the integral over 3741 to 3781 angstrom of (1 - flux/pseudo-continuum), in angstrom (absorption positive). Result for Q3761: 1.2 angstrom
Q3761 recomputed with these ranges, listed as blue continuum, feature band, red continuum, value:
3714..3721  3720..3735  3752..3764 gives 1.0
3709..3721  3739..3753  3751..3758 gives -1.7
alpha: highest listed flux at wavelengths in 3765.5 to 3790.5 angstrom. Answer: 20.9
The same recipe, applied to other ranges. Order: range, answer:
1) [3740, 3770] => 21.16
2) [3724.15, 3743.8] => 18.61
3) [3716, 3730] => 18.6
